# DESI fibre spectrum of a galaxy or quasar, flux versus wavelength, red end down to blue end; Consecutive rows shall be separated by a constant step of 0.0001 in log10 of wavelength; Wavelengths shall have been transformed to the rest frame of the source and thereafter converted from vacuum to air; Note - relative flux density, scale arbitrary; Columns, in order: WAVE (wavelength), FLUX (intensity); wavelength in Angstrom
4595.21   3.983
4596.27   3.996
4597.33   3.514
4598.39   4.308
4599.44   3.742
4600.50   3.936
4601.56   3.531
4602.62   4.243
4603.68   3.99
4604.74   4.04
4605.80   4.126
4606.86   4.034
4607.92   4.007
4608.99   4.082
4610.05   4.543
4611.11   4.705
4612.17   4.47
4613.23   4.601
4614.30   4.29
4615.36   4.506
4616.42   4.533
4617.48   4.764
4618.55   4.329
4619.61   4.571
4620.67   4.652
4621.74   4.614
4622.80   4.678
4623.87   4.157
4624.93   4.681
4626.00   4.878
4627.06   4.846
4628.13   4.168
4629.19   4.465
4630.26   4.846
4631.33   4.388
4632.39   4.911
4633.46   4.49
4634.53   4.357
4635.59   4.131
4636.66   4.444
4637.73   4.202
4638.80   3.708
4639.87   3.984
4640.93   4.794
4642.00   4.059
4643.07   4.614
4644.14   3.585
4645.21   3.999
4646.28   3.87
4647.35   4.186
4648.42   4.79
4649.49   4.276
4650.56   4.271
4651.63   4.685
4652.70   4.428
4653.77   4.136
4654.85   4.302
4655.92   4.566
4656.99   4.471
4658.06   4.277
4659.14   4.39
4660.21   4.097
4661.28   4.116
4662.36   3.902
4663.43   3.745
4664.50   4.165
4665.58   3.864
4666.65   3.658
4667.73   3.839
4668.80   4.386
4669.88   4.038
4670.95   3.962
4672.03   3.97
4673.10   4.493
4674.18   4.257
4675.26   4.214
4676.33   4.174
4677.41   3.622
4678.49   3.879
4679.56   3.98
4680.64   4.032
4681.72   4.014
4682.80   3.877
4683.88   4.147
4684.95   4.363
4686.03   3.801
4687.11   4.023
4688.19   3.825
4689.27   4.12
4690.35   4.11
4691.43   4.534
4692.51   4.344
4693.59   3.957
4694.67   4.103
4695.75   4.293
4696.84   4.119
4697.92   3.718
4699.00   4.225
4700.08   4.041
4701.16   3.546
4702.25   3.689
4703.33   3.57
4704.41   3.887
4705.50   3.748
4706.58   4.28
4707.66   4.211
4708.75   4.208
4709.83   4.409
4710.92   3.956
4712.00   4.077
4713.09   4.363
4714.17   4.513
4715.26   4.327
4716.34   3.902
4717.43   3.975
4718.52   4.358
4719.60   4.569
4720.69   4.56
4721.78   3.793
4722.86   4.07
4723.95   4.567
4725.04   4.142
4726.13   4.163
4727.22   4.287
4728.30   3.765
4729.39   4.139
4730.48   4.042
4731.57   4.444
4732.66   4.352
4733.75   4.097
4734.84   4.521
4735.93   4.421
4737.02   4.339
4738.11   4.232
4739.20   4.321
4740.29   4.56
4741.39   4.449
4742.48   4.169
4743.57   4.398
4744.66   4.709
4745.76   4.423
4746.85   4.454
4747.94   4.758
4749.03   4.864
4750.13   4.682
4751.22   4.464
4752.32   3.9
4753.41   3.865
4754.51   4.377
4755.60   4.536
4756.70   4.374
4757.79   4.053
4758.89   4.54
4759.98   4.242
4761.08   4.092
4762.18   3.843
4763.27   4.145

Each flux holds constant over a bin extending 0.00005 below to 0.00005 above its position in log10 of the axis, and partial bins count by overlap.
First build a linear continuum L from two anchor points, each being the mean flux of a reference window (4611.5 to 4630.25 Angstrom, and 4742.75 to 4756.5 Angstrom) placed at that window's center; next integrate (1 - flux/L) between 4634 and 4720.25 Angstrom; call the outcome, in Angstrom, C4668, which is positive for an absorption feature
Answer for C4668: 7.23 Angstrom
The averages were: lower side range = 4.55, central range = 4.13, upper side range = 4.44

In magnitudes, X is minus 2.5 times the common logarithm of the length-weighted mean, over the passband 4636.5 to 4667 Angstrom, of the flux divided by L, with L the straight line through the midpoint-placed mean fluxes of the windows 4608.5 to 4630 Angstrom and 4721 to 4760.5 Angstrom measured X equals 0.071 mag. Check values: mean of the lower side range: 4.53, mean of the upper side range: 4.32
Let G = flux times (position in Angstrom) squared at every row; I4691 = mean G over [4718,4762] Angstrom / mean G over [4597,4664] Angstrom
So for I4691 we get 1.05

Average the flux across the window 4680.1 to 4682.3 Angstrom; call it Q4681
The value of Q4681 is 4.01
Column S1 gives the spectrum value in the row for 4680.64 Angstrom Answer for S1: 4.032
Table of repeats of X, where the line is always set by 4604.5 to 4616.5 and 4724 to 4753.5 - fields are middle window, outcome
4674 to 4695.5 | 0.07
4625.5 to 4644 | -0.02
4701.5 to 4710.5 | 0.09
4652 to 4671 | 0.05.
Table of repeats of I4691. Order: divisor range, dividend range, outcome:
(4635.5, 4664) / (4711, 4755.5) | 1.06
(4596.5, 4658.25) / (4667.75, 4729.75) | 0.98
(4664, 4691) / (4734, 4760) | 1.12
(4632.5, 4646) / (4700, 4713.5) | 0.98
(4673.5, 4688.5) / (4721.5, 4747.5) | 1.09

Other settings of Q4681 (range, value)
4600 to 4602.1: 3.73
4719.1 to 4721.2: 4.56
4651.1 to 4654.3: 4.42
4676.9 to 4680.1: 3.83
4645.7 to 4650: 4.28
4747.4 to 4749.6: 4.8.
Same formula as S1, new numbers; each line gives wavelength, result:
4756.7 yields 4.374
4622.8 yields 4.678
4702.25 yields 3.689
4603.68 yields 3.99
